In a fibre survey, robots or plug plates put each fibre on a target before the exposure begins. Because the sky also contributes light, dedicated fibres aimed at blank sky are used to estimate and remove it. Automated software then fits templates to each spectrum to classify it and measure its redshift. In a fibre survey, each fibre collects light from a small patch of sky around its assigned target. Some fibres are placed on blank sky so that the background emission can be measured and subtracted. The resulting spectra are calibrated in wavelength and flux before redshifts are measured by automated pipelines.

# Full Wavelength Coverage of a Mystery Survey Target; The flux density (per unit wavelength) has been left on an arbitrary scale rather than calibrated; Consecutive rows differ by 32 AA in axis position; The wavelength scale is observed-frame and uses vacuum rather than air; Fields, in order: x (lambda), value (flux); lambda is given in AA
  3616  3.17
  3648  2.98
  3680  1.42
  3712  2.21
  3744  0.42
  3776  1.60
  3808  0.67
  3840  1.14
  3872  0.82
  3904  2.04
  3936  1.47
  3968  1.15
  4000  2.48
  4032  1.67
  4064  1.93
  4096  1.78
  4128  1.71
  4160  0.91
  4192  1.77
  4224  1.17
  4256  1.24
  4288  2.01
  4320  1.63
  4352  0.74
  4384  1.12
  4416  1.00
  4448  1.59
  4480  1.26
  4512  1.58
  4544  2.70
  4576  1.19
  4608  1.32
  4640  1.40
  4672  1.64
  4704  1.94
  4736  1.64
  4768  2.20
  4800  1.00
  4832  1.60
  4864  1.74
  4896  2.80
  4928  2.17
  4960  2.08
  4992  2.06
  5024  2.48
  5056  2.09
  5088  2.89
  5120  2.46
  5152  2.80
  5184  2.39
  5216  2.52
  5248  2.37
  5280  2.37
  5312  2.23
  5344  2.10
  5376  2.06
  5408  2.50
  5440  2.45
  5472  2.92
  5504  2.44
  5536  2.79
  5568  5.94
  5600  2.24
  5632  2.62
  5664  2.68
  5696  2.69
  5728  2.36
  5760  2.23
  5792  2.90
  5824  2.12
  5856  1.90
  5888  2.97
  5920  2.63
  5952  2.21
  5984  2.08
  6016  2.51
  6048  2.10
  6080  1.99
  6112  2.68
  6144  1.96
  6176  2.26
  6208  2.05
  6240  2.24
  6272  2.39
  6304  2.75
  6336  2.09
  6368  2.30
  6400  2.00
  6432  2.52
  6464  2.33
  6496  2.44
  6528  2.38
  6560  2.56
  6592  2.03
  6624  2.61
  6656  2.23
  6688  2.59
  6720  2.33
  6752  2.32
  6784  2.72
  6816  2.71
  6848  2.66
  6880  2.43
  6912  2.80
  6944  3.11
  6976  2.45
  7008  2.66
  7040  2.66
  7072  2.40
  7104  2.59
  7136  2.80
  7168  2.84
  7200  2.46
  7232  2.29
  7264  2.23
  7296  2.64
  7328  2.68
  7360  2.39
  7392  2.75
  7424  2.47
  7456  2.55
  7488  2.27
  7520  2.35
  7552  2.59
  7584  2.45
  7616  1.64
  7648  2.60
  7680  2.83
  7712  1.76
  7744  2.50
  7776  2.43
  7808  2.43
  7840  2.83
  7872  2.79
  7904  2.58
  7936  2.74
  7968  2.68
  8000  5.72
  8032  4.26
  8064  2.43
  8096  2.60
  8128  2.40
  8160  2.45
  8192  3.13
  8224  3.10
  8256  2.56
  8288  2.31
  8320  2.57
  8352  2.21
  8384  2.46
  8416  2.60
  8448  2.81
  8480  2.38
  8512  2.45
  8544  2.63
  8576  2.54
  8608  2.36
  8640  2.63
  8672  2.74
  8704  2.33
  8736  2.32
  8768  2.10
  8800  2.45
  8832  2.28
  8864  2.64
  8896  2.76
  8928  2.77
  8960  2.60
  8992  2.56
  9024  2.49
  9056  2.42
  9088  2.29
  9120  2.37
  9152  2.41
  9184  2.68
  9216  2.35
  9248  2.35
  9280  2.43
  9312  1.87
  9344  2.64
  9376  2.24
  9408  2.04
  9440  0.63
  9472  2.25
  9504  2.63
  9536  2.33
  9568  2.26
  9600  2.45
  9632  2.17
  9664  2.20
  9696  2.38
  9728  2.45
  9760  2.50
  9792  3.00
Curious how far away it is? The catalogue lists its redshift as 0.220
